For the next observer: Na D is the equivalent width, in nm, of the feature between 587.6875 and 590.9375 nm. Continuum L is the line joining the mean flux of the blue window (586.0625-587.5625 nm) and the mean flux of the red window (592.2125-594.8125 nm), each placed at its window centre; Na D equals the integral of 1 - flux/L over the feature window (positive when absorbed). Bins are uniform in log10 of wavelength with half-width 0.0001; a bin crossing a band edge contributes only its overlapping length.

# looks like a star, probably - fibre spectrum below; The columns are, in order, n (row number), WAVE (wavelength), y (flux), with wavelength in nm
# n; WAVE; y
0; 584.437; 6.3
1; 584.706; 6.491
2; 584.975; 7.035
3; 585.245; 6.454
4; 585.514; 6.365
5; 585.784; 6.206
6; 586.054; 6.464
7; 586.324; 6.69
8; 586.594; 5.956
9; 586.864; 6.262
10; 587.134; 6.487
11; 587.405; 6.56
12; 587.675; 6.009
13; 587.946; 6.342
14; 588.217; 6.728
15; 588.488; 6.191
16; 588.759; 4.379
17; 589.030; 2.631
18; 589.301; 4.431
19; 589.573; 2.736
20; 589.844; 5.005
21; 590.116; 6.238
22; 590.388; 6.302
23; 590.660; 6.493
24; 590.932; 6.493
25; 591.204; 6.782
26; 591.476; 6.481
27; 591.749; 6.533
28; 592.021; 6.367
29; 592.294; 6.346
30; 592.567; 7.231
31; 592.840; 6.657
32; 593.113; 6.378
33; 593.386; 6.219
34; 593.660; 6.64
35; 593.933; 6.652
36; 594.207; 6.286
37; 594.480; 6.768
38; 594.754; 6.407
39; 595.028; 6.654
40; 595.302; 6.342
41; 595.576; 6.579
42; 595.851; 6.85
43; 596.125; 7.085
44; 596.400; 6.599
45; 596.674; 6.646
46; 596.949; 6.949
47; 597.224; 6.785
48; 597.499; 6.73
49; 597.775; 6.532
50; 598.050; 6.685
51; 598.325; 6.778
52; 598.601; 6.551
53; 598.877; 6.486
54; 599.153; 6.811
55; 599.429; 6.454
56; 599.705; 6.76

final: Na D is 0.578 nm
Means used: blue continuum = 6.39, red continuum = 6.57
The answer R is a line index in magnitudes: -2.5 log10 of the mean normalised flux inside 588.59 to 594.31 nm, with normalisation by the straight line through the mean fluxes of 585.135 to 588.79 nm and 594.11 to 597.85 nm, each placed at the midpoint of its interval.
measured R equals 0.11 mag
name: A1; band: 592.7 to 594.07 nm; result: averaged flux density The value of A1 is 6.51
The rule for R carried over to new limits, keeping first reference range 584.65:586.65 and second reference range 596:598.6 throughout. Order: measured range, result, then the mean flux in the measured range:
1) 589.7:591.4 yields 0.064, 6.21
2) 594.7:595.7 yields 0.031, 6.5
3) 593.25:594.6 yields 0.025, 6.51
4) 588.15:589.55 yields 0.381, 4.61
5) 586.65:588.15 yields 0.031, 6.33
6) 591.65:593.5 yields 0.016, 6.54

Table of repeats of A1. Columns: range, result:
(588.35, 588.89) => 5.3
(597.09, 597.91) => 6.68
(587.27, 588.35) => 6.41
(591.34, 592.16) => 6.46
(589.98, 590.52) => 6.27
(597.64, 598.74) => 6.64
